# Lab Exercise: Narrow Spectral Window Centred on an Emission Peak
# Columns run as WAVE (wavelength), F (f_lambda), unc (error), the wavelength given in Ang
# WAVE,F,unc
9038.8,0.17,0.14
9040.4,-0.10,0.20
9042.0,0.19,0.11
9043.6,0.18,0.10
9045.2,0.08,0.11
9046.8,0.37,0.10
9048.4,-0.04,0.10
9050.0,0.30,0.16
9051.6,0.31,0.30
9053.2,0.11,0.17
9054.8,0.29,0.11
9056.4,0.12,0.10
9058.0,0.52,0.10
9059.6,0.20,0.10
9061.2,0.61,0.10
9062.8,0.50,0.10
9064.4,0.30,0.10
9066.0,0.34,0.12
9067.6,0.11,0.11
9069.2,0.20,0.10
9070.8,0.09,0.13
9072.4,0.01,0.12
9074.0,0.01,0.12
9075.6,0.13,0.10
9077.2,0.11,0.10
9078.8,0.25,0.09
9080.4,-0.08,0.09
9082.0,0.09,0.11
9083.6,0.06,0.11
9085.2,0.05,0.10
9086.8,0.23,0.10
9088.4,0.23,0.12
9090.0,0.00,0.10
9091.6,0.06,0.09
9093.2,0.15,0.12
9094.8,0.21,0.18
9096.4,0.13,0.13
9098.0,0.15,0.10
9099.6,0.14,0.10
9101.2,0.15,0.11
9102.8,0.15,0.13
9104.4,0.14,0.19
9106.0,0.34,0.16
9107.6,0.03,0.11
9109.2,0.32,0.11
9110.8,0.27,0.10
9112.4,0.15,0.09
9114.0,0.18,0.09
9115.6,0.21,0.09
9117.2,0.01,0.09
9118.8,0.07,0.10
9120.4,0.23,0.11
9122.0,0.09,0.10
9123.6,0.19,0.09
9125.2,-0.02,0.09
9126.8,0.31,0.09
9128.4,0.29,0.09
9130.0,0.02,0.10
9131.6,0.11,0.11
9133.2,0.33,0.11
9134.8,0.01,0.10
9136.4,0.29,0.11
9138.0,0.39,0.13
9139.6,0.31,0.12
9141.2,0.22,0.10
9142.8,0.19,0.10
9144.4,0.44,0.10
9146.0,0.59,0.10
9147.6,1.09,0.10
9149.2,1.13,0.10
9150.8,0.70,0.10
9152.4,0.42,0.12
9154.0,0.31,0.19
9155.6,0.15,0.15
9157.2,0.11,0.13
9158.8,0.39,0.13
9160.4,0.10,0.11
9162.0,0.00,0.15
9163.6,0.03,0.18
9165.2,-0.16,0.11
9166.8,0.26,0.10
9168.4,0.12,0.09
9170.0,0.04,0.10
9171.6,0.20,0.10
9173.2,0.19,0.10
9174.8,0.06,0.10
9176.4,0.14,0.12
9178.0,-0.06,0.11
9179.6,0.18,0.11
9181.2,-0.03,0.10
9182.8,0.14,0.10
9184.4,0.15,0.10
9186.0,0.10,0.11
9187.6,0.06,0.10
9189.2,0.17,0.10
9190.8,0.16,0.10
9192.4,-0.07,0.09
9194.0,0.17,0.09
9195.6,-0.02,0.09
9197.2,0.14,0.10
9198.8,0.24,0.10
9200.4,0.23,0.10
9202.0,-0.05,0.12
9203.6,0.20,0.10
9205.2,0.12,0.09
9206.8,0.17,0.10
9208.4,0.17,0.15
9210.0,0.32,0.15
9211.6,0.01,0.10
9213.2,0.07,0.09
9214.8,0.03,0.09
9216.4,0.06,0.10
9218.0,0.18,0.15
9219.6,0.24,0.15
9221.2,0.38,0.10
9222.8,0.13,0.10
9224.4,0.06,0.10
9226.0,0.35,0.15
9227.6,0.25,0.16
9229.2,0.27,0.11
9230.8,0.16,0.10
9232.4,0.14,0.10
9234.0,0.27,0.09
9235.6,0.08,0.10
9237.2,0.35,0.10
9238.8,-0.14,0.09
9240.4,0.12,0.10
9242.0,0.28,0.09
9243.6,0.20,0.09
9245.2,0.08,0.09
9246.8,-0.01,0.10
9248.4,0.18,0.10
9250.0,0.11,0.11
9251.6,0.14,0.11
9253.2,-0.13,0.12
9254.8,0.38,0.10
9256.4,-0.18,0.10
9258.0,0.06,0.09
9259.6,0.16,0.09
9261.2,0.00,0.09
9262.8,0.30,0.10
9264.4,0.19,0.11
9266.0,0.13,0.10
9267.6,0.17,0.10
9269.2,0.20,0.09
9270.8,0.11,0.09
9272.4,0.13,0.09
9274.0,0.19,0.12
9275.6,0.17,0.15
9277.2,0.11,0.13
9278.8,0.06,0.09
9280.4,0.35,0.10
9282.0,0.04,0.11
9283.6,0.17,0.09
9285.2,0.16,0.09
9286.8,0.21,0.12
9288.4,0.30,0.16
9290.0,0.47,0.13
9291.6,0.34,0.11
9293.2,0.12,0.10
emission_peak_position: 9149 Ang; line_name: [O III] 5007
